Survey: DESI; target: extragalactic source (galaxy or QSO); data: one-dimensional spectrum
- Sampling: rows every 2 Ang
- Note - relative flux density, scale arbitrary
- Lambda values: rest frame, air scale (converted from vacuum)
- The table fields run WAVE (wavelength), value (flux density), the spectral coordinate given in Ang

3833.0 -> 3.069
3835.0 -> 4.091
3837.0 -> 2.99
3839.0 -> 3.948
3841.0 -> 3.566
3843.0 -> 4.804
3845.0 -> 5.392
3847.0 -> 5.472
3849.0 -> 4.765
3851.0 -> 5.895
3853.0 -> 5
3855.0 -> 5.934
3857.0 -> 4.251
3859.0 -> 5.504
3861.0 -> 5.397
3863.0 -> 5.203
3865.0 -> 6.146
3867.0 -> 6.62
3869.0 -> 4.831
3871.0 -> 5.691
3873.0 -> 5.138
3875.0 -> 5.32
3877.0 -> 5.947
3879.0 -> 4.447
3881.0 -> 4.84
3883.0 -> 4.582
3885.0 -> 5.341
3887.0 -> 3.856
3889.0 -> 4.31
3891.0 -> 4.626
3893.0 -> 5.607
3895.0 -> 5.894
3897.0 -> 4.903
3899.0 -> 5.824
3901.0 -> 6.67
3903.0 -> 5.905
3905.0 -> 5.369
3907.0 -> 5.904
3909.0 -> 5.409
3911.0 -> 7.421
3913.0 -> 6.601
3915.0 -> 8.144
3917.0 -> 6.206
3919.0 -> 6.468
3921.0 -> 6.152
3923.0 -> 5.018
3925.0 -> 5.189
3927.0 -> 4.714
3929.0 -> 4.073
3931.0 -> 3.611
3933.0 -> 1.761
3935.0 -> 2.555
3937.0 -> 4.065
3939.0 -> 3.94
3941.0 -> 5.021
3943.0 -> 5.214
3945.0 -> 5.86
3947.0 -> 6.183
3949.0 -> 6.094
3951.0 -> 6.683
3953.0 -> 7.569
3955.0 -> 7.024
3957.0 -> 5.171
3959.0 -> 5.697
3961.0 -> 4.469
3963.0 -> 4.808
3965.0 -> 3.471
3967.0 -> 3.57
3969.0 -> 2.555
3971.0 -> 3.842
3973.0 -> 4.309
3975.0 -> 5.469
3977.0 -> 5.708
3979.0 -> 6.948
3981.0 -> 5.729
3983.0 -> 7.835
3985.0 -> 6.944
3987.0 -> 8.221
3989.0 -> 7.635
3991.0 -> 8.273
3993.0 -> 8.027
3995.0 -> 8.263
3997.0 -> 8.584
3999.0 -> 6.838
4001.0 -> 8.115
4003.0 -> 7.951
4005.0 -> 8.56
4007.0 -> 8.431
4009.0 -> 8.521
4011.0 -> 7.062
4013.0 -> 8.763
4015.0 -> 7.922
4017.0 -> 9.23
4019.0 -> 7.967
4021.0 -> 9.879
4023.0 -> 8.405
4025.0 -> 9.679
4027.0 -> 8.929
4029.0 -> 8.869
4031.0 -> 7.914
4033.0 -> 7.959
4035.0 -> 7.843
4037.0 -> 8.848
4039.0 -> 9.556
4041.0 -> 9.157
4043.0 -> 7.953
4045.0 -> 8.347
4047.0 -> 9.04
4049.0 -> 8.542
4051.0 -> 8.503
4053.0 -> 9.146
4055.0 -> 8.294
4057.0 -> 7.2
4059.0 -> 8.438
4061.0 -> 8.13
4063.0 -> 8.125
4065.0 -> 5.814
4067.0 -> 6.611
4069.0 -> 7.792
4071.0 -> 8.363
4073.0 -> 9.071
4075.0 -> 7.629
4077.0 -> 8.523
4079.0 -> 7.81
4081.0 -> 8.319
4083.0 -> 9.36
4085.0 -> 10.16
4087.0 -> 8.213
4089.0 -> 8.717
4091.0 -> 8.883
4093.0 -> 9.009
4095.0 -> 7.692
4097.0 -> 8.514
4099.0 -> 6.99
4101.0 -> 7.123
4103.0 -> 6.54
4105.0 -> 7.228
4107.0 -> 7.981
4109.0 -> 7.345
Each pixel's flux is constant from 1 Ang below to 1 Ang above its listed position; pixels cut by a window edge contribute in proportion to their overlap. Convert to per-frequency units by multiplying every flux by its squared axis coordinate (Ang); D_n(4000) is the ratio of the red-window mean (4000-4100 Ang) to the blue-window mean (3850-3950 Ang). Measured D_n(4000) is 1.7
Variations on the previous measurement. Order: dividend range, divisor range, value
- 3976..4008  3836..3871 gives 1.62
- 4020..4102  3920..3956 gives 1.76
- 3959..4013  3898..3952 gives 1.26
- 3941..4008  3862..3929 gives 1.19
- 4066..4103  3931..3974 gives 1.86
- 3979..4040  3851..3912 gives 1.62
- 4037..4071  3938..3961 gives 1.49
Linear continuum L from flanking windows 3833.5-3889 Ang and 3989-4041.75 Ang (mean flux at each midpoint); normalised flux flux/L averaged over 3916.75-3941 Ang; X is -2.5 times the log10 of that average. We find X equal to 0.40 mag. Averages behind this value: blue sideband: 4.97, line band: 4.45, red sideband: 8.43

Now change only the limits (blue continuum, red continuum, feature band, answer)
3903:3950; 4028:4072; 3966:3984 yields 0.25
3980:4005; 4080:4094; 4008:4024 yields -0.06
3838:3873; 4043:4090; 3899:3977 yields 0.21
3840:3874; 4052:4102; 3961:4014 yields 0.06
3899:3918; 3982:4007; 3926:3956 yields 0.38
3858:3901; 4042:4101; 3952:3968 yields 0.24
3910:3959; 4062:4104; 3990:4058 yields -0.20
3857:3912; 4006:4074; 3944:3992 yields 0.20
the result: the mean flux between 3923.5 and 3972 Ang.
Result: 4.72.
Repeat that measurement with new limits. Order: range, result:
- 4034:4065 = 8.39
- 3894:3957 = 5.52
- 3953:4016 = 6.62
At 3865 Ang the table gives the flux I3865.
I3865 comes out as 6.146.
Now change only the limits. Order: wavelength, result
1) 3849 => 4.765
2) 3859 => 5.504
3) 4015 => 7.922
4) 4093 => 9.009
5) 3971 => 3.842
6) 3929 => 4.073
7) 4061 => 8.13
